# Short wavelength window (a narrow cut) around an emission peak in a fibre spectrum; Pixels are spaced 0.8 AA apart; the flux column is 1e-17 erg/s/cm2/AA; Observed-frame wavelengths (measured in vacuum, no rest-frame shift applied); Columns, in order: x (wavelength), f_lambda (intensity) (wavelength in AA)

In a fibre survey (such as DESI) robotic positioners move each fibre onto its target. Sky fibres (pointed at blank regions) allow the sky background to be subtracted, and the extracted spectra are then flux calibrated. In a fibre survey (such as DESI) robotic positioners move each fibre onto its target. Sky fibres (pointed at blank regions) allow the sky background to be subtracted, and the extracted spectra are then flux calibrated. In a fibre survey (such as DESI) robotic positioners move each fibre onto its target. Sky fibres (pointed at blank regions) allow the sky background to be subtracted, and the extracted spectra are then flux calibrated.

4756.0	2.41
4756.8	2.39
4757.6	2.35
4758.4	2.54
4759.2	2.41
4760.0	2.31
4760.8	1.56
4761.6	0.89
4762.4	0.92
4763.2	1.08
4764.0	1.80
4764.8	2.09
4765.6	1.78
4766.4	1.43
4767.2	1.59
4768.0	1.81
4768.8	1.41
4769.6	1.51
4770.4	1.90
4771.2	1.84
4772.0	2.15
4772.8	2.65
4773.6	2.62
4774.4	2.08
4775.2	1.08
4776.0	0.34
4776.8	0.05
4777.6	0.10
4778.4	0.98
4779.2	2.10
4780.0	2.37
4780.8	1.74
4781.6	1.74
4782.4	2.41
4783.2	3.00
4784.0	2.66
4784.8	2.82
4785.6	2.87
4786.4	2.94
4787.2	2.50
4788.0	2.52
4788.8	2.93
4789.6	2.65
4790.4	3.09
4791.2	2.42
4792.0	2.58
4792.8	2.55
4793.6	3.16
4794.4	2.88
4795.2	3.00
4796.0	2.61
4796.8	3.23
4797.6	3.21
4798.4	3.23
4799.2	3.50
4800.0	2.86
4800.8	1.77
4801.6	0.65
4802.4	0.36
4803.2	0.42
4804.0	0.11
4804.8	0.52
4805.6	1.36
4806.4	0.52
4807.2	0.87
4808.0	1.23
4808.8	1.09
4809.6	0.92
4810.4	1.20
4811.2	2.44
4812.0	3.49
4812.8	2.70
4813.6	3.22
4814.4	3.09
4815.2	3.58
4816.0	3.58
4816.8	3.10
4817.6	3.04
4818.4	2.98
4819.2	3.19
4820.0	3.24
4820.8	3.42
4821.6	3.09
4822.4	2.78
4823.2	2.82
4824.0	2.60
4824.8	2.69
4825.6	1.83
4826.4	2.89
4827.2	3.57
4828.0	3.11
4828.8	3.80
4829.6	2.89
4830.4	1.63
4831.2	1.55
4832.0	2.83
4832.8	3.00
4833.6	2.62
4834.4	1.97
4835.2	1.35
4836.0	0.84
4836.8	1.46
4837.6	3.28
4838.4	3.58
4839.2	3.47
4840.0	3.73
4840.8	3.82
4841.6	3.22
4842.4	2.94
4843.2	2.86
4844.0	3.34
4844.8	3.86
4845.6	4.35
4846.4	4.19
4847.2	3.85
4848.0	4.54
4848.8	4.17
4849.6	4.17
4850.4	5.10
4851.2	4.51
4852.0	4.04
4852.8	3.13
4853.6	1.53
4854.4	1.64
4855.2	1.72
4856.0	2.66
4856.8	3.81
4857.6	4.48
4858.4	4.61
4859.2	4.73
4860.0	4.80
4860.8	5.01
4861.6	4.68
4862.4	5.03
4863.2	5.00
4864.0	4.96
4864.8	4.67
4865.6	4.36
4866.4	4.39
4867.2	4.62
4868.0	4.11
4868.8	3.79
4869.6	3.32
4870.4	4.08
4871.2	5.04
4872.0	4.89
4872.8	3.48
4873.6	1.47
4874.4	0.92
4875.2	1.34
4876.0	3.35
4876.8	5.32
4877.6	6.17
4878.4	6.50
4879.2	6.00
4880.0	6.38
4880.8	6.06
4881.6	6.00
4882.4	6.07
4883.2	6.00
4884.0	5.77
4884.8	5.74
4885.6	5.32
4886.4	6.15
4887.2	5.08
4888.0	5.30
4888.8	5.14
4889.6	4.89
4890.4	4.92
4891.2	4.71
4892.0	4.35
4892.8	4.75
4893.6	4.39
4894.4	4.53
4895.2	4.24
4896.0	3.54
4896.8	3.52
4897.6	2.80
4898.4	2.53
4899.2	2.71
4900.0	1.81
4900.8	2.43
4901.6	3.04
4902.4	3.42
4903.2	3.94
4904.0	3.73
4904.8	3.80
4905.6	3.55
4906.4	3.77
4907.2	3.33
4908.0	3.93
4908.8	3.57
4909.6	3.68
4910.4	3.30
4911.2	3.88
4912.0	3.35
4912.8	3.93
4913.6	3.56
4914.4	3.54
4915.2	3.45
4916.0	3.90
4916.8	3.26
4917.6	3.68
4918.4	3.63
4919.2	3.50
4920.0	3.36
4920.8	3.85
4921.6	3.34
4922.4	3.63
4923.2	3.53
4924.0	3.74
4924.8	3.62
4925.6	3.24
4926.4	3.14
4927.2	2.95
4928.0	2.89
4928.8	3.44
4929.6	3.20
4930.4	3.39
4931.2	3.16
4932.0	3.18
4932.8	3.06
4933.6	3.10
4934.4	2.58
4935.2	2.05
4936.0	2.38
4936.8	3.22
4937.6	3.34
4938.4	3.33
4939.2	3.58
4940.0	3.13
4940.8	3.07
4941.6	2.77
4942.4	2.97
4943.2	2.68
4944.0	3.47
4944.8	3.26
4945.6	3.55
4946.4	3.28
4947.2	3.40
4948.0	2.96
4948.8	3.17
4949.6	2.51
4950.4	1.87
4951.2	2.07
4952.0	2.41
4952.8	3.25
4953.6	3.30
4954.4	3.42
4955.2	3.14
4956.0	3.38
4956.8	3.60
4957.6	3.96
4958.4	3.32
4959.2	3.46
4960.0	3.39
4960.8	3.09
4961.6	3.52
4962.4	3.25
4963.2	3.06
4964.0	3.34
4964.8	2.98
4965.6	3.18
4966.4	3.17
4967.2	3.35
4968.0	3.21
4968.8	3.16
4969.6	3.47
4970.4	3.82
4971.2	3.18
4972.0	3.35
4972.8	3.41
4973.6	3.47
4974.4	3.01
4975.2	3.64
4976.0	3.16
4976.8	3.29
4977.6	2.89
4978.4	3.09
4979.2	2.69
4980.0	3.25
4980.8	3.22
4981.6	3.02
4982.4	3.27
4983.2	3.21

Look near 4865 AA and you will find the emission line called Lyman alpha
